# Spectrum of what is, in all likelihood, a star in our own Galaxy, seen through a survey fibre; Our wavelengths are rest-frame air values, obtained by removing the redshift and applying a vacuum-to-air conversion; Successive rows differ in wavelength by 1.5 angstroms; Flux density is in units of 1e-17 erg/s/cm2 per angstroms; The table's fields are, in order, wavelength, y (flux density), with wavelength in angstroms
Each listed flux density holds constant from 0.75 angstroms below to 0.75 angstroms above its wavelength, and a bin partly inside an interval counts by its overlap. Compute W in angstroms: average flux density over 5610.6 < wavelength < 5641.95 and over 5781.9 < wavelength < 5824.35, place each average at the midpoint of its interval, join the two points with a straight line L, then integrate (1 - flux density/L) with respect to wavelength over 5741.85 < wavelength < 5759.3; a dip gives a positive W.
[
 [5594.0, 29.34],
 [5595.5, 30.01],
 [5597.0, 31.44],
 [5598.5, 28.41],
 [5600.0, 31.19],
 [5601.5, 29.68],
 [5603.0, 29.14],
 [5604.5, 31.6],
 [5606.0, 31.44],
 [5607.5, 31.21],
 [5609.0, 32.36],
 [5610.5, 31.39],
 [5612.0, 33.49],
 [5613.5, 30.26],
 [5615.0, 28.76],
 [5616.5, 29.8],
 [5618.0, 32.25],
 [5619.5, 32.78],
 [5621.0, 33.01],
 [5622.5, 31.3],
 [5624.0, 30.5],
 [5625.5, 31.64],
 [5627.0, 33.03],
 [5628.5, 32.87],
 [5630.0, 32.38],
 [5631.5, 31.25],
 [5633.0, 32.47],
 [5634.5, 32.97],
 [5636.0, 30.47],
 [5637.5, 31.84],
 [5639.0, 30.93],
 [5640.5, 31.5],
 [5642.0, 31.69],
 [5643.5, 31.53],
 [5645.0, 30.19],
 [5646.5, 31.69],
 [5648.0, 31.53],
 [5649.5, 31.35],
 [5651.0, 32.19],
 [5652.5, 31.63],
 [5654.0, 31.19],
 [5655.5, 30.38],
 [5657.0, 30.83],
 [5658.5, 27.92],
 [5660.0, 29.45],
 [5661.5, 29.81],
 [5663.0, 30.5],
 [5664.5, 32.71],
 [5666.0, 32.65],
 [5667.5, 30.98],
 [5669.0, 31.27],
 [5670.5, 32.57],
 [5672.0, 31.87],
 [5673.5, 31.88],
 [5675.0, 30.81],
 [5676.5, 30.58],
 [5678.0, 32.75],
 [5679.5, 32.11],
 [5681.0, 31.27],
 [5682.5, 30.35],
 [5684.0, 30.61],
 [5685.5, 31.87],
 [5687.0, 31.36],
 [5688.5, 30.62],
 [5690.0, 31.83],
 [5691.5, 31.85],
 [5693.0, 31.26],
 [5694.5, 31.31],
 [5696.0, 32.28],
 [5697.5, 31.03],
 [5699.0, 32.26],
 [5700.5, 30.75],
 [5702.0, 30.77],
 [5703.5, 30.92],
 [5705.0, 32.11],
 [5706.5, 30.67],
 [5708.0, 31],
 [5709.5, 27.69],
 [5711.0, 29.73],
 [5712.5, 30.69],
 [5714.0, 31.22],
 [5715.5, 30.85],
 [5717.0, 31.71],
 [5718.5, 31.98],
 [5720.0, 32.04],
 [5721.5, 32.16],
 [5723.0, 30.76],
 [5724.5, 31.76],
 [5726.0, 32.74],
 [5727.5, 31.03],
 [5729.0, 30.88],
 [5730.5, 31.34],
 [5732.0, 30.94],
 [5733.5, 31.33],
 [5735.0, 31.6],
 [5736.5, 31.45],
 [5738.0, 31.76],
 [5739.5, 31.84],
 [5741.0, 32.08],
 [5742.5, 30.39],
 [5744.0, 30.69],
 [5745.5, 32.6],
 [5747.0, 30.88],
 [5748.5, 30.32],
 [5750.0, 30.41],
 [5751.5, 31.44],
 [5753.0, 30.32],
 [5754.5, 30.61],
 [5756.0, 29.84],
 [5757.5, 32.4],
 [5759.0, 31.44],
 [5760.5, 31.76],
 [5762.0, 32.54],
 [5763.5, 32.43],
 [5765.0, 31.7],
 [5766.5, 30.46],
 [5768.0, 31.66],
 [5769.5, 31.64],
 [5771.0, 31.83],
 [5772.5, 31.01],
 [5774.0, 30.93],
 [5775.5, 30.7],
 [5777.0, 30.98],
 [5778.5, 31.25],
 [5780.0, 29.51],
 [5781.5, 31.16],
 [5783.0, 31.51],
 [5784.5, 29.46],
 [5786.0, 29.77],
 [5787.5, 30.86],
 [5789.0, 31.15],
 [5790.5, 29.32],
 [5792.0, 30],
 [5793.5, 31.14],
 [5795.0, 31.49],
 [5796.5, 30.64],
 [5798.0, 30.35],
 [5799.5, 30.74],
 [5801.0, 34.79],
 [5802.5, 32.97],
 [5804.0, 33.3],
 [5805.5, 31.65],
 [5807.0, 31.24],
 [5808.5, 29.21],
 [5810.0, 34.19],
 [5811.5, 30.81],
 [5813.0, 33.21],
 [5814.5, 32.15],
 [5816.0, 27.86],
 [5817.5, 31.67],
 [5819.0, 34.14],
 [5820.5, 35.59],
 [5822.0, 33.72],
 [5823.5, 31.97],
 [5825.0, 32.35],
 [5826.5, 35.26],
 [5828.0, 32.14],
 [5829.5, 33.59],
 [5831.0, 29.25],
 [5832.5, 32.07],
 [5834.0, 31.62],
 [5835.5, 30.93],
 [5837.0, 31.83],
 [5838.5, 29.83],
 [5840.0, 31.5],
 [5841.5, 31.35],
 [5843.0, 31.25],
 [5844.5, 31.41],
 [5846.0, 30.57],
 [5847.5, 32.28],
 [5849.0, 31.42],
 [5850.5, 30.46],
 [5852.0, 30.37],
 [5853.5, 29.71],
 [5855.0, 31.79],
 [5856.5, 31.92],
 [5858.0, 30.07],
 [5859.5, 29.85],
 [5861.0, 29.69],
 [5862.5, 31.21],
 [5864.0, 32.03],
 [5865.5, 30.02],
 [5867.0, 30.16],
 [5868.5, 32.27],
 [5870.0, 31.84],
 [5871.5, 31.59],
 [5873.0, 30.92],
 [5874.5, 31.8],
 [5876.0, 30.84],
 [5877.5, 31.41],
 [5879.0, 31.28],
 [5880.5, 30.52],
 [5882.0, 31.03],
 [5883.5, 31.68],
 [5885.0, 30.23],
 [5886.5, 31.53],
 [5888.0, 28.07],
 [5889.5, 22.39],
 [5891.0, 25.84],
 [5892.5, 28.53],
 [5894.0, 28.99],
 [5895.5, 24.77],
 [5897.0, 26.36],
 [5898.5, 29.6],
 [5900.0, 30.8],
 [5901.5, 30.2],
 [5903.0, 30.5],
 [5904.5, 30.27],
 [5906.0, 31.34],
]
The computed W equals 0.4 angstroms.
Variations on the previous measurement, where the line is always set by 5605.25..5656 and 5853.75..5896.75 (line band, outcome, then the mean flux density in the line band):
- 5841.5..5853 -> -0.3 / 31.1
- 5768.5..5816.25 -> -1.0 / 31.2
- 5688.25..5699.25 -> -0.1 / 31.6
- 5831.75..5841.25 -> -0.3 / 31.3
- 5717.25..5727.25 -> -0.3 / 31.9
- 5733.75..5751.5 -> -0.2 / 31.3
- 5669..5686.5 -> -0.1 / 31.5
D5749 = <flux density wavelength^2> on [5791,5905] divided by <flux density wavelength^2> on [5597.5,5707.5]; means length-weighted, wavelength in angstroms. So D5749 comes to 1.06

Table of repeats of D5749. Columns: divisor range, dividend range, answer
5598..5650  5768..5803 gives 1.05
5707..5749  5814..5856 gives 1.05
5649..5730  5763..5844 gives 1.05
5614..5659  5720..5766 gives 1.04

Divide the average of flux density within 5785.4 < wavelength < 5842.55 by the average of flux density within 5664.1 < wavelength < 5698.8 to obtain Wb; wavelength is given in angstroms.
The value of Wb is 1.0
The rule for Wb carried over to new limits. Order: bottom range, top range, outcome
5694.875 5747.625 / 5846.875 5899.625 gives 0.96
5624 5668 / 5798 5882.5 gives 1.01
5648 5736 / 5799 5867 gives 1.01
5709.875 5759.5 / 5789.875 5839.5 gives 1.02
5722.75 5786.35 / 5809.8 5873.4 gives 1.01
